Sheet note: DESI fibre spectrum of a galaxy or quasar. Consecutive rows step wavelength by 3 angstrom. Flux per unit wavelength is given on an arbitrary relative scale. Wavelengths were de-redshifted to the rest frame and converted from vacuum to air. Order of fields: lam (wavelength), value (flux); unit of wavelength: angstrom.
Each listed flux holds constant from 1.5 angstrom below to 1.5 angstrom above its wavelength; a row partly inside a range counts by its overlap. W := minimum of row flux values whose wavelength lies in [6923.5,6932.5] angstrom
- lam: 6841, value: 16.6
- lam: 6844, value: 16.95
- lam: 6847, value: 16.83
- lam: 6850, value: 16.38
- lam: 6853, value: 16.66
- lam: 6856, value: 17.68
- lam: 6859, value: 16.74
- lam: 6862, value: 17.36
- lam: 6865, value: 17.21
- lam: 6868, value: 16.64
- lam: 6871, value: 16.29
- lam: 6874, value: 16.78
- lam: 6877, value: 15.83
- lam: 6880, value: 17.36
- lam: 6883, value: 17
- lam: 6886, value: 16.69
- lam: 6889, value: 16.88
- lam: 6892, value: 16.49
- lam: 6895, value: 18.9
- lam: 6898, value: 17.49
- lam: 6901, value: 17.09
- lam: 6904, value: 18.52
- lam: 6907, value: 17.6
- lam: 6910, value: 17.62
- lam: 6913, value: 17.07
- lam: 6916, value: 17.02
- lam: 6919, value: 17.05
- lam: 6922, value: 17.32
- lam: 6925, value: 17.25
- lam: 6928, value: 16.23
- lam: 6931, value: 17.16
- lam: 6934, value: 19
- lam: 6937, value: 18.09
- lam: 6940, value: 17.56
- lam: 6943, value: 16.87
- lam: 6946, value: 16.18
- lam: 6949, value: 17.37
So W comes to 16.23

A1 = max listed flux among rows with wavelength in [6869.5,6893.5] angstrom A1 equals 17.36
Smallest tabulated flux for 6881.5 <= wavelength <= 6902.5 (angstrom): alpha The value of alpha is 16.49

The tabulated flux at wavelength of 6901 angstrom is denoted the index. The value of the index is 17.09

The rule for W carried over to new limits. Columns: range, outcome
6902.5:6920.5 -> 17.02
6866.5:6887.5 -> 15.83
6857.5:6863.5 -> 16.74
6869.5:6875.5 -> 16.29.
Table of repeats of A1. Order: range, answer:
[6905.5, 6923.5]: 17.62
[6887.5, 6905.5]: 18.9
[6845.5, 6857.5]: 17.68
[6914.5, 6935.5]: 19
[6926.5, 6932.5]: 17.16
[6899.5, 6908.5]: 18.52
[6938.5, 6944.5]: 17.56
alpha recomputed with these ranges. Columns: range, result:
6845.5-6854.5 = 16.38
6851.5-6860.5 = 16.66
